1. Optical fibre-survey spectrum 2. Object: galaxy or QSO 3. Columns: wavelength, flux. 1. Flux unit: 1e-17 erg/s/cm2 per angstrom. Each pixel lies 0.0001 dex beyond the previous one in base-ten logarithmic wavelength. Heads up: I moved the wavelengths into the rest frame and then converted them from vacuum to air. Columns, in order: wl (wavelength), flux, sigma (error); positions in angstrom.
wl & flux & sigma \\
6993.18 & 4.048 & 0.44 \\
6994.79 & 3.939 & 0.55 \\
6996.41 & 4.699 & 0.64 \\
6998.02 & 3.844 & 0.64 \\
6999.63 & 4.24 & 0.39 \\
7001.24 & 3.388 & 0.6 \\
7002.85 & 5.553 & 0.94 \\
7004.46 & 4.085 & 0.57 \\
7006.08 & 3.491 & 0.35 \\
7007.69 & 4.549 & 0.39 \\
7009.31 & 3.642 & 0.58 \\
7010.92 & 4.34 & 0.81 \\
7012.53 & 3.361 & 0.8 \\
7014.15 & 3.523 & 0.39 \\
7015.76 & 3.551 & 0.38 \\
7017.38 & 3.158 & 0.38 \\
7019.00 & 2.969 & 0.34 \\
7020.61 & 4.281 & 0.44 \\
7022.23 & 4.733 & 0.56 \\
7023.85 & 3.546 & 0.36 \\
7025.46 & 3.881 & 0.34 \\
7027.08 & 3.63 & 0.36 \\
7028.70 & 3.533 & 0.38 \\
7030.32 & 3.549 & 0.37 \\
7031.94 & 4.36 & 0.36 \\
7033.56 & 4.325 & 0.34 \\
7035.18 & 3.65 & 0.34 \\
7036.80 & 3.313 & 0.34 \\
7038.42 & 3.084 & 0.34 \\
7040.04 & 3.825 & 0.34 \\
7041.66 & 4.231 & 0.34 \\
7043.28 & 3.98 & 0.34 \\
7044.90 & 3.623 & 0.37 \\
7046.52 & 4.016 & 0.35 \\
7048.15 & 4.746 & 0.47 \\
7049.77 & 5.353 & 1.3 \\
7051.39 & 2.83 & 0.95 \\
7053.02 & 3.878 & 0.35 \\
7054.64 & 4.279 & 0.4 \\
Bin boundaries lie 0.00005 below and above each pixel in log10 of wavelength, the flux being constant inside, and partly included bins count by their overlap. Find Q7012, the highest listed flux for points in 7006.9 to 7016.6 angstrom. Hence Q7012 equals 4.549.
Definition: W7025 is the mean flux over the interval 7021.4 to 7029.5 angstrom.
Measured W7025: 3.86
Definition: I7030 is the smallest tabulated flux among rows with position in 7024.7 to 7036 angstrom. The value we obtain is 3.533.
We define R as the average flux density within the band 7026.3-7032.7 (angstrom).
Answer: 3.76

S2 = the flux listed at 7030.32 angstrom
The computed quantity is 3.549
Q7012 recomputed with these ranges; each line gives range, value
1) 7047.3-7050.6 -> 5.353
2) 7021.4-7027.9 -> 4.733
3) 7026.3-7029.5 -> 3.63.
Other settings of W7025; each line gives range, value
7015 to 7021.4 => 3.49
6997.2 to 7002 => 3.83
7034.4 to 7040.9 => 3.47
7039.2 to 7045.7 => 3.91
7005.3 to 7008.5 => 4.02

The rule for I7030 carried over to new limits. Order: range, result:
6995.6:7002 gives 3.388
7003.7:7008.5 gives 3.491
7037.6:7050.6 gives 3.084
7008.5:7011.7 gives 3.642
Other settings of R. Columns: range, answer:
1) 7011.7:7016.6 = 3.48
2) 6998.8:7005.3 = 4.31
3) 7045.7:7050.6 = 4.7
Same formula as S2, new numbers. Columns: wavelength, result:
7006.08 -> 3.491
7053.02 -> 3.878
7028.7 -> 3.533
